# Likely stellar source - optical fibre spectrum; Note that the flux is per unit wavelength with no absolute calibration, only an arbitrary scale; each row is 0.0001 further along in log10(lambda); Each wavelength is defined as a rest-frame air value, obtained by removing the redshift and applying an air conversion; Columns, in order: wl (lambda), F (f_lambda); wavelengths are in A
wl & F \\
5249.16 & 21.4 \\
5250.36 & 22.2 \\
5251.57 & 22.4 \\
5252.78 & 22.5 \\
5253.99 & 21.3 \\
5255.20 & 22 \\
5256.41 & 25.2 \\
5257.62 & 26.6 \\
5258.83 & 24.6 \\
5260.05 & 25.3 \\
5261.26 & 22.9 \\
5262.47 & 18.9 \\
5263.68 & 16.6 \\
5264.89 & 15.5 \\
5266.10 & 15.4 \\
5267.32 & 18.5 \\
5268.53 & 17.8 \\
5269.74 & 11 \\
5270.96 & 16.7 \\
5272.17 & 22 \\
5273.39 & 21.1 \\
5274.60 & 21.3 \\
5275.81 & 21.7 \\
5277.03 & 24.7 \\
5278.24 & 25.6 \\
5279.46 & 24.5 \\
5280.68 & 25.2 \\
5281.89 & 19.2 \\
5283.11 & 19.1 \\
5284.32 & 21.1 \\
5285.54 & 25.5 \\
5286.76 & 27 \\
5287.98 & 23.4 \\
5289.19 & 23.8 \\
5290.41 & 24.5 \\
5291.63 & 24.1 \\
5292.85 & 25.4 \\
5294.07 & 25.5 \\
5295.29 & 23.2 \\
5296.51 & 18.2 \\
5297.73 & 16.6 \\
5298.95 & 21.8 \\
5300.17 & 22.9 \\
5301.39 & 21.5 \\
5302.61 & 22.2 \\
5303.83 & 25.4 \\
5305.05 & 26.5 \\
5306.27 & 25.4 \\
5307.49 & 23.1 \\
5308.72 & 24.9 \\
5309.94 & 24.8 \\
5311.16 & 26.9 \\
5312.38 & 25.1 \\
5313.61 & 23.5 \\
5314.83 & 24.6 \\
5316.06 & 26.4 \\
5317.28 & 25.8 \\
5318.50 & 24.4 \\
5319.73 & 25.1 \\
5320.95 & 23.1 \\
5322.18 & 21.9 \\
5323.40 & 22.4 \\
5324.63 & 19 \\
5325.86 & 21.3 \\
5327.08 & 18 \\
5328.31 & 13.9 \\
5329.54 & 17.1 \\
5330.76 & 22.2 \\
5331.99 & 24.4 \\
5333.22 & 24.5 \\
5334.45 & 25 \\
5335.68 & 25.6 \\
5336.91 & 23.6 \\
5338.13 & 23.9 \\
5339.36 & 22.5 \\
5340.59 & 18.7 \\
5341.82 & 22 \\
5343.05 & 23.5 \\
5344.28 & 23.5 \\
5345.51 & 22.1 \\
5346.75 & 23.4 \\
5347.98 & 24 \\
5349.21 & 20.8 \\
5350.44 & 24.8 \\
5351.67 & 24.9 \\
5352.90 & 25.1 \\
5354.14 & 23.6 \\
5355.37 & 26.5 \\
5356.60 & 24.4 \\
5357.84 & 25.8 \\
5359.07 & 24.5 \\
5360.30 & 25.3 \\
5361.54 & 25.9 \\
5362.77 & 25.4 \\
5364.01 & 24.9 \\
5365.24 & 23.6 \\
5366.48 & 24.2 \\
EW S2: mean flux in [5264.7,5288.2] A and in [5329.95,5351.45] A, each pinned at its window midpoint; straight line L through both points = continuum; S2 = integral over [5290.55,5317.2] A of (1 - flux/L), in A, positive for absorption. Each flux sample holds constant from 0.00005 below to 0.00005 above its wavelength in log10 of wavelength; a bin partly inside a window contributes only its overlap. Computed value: -2.3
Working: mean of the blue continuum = 20.9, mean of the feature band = 23.8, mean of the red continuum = 23.2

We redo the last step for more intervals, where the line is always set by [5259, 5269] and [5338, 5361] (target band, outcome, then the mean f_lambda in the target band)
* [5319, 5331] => 1.0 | 20.4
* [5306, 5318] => -1.9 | 25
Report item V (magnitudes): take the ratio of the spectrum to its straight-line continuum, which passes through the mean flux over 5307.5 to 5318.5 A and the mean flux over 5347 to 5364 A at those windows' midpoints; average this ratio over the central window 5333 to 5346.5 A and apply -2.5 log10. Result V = 0.08 mag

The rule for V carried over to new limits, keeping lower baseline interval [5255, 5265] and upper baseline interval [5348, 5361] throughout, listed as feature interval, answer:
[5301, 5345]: 0.03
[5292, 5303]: 0.06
